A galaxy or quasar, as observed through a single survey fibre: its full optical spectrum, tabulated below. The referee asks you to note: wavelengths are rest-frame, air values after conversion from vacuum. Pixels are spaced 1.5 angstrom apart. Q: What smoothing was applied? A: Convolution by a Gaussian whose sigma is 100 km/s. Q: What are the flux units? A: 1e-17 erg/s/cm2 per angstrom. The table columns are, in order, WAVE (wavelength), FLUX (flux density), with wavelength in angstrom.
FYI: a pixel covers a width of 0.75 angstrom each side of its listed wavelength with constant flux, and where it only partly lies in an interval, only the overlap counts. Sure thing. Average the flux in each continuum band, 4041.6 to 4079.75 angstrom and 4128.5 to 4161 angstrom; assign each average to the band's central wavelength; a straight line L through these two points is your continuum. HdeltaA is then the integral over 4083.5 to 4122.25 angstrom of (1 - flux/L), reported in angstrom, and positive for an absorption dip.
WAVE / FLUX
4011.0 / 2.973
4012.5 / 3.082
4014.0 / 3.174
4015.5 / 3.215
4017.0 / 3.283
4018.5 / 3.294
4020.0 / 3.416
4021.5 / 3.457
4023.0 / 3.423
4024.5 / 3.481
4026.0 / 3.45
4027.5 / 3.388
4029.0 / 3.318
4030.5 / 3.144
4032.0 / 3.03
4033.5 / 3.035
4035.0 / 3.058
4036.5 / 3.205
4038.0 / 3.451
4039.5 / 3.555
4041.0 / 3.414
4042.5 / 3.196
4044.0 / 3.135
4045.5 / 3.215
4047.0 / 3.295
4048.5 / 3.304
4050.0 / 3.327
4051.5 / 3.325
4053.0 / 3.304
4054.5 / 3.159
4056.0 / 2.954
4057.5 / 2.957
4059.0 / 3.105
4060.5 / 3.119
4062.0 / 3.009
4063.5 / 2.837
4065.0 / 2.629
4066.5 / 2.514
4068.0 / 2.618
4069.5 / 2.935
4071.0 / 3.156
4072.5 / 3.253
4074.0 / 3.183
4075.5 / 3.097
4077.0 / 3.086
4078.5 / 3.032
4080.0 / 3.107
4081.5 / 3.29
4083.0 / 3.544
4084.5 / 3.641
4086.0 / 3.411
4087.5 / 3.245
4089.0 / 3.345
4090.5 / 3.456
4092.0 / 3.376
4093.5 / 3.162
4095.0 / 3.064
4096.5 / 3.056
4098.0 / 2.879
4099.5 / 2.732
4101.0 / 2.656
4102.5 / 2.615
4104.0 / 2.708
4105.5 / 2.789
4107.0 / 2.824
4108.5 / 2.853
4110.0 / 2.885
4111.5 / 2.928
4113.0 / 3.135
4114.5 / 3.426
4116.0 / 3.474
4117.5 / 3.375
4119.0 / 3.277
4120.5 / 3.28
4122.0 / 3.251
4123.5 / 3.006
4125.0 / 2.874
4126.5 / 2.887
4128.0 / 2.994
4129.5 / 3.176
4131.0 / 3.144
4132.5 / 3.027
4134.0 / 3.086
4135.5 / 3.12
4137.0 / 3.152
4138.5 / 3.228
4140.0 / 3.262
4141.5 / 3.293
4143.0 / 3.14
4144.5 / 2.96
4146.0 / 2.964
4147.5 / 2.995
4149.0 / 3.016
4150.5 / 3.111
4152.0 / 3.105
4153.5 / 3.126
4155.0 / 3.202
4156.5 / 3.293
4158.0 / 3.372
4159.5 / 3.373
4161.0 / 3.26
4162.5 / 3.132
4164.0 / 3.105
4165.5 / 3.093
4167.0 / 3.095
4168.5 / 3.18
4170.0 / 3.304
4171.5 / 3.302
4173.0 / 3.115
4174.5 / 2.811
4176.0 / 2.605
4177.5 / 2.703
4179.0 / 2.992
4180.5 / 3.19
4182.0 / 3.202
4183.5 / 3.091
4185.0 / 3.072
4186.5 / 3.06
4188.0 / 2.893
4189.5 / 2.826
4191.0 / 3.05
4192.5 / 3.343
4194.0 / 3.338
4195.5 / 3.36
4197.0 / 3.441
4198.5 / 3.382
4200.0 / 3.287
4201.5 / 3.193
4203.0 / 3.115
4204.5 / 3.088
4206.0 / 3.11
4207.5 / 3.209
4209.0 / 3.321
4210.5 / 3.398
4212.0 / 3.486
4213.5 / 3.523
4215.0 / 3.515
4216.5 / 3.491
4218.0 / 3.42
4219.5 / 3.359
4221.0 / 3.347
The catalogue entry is 0.0 angstrom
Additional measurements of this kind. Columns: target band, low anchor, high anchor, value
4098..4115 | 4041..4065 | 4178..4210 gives 1.57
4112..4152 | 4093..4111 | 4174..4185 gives -3.45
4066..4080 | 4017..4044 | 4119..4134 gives 0.90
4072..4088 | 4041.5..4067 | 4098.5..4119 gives -1.23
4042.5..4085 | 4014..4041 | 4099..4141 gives 1.23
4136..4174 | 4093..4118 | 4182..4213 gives -0.84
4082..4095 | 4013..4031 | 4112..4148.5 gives -0.64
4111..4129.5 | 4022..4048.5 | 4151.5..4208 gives 0.22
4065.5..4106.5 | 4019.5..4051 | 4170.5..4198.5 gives 2.02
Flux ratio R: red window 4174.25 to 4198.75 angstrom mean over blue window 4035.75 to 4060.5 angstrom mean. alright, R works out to 1.0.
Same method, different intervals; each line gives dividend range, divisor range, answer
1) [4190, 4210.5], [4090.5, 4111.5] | 1.12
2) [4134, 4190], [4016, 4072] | 0.98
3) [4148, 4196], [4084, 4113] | 1.03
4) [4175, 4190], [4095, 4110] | 1.06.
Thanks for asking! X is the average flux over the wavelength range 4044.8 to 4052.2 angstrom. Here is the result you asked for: 3.29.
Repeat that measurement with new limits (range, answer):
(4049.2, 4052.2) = 3.33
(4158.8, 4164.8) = 3.22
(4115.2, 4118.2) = 3.43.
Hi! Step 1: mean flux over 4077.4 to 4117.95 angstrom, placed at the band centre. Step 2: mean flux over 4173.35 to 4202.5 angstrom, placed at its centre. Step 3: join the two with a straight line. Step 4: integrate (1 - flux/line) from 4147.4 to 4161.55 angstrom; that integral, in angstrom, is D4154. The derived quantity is -0.4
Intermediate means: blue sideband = 3.11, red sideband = 3.1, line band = 3.19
